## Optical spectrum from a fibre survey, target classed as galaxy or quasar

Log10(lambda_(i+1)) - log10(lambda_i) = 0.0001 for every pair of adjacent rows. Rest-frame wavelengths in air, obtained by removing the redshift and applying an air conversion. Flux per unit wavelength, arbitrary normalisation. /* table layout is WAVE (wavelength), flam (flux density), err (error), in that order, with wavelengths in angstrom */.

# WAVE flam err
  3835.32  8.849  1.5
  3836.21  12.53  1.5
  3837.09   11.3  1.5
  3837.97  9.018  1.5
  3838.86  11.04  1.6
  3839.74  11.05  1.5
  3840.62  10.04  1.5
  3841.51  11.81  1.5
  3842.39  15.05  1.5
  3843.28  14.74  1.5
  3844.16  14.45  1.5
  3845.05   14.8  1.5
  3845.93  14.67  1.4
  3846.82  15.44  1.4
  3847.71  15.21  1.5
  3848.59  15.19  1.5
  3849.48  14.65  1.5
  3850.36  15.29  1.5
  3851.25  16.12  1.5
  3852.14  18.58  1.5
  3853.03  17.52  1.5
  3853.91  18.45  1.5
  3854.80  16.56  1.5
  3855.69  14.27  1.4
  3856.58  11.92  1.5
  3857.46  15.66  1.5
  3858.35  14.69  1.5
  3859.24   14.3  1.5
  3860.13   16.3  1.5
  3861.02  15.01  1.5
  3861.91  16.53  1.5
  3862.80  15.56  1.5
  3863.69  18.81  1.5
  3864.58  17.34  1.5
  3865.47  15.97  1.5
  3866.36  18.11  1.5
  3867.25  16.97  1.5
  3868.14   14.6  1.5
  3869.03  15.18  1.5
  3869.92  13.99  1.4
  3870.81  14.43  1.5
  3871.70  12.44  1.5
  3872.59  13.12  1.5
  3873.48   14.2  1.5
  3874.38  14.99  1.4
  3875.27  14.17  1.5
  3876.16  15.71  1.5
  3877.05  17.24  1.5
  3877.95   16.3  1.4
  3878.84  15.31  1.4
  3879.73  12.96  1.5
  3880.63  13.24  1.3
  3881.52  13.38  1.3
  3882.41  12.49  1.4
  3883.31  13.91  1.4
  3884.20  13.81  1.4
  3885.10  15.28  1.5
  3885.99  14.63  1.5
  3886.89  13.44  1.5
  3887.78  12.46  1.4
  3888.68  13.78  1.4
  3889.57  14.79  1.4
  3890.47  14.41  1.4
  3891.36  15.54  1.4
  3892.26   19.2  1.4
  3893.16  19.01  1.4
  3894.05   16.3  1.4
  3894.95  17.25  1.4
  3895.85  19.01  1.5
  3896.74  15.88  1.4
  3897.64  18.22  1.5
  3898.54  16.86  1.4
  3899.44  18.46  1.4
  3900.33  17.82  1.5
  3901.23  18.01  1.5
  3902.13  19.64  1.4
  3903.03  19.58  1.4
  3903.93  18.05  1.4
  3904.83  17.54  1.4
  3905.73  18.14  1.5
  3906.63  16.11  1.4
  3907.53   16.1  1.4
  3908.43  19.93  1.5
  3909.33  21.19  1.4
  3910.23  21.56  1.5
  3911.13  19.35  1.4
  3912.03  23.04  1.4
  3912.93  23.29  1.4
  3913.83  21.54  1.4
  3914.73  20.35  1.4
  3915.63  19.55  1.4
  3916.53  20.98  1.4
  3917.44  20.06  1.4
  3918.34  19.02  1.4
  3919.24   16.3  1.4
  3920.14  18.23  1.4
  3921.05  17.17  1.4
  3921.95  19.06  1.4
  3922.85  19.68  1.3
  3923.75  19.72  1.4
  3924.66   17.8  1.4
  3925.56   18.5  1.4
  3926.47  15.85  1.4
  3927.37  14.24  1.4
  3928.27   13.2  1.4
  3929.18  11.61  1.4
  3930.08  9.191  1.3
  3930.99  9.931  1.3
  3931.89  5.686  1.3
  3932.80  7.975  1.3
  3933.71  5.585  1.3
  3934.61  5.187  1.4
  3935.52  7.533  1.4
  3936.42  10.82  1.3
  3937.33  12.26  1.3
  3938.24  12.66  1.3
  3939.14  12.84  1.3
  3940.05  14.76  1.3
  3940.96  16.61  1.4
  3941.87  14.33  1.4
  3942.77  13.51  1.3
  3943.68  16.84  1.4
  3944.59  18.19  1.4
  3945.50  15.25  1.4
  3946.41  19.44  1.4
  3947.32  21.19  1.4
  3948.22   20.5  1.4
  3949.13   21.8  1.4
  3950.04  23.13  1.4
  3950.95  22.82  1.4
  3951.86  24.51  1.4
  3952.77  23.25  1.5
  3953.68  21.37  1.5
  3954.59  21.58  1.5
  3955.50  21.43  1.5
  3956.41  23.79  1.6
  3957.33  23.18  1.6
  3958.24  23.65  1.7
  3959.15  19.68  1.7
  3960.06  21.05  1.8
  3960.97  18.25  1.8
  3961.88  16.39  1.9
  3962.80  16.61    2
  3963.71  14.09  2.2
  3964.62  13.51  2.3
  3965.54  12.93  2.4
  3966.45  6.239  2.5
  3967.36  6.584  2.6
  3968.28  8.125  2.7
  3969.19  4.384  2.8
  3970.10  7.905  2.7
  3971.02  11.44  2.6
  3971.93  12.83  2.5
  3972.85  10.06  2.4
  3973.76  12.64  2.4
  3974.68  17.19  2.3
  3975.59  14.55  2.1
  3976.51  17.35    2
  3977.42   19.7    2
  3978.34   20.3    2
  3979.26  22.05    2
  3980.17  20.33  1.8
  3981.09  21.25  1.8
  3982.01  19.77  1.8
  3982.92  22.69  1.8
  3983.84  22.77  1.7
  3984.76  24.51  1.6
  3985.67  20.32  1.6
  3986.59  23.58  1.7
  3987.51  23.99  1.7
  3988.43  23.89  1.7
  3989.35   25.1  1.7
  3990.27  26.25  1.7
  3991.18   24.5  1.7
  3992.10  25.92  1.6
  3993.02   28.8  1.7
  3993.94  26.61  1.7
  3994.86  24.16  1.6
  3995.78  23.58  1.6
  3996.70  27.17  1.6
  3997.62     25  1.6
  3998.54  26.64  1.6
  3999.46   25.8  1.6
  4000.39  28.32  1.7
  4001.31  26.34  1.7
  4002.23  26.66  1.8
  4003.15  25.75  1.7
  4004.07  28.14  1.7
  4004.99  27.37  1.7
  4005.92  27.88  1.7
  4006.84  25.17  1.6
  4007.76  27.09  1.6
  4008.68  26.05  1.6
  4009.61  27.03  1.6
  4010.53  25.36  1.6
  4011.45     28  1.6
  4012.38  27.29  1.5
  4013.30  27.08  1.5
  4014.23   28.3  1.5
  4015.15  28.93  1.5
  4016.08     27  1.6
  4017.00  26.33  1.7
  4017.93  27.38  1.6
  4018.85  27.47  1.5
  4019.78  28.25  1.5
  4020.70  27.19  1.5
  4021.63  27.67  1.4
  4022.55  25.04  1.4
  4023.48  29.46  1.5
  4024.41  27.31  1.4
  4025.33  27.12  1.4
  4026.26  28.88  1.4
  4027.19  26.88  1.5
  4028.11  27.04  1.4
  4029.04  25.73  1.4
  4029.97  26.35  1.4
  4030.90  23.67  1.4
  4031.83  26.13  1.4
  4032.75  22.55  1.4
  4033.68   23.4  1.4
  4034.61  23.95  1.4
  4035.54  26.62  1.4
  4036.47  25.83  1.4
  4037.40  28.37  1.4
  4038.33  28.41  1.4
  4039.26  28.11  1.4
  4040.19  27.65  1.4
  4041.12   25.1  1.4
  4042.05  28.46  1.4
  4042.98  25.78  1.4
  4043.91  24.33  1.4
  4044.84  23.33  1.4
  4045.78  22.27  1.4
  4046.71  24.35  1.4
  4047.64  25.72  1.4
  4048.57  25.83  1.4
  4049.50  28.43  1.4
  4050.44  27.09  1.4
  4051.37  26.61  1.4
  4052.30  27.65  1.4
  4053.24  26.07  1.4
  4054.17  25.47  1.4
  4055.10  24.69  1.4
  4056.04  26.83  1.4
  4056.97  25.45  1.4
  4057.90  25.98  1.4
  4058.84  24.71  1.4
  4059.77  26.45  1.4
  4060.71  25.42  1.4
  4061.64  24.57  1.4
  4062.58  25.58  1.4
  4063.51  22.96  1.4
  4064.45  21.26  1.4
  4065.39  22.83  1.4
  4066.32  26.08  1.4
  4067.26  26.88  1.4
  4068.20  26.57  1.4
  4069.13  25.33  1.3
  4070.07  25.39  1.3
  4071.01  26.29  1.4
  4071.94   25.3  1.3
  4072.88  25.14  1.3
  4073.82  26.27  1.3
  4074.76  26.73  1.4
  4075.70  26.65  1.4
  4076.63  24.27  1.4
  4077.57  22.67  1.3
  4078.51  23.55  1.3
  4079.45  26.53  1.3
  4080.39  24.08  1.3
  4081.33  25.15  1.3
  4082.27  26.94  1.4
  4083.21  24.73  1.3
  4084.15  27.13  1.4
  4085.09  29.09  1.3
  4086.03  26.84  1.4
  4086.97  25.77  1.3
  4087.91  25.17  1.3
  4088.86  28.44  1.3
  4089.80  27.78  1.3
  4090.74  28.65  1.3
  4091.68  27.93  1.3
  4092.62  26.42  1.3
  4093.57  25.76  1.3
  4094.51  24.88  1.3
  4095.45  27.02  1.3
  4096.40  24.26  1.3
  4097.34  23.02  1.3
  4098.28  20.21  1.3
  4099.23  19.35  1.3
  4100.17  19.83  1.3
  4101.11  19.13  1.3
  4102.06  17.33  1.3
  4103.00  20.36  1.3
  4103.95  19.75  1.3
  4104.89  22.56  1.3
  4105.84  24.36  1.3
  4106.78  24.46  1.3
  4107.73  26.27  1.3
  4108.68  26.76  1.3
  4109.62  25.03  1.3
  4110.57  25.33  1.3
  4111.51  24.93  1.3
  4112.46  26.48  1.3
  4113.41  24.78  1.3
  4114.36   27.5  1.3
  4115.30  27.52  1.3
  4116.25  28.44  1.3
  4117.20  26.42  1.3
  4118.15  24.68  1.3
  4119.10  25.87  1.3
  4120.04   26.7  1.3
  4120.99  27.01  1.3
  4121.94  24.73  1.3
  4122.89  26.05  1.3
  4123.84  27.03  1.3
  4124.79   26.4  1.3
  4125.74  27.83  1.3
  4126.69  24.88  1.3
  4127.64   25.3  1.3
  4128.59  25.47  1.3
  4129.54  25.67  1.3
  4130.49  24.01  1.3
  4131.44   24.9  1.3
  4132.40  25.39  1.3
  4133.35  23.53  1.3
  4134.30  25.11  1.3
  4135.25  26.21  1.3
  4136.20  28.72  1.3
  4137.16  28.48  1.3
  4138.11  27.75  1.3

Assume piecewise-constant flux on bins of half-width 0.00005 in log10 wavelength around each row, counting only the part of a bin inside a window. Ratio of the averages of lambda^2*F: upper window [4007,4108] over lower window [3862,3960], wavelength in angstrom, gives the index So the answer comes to 1.6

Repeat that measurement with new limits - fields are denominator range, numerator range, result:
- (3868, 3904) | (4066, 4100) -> 1.81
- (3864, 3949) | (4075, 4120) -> 1.72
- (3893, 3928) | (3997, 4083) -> 1.49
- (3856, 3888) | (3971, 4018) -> 1.71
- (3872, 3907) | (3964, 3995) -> 1.20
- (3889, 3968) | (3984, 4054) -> 1.61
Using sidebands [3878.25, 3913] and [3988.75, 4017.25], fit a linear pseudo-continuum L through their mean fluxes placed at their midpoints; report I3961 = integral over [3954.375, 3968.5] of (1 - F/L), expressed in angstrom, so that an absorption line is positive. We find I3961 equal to 3.7 angstrom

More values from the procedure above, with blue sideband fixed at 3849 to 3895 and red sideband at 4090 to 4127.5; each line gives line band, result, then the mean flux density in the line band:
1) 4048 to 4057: -1.6 angstrom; 26.5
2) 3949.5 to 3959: -2.1 angstrom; 22.7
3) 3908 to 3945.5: 3.6 angstrom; 15.7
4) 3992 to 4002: -2.9 angstrom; 26.2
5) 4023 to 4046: -4.6 angstrom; 26.1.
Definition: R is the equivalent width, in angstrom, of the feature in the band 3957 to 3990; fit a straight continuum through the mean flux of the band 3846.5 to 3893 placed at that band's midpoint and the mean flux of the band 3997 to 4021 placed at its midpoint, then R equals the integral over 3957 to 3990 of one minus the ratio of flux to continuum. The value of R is 9.4 angstrom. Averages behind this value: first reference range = 15.2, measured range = 17.2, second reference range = 27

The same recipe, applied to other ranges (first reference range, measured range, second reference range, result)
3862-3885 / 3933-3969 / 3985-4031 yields 8.8 angstrom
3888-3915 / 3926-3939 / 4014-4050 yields 6.4 angstrom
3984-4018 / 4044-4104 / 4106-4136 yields 2.2 angstrom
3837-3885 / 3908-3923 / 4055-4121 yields -2.5 angstrom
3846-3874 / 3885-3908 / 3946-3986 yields -0.6 angstrom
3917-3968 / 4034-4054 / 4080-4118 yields -4.0 angstrom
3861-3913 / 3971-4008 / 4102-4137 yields -4.5 angstrom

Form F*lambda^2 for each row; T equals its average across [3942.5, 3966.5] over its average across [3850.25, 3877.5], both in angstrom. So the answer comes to 1.29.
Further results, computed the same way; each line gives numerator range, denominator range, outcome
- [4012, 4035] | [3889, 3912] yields 1.58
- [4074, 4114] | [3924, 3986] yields 1.65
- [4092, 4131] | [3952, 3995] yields 1.40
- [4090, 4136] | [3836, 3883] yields 1.92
